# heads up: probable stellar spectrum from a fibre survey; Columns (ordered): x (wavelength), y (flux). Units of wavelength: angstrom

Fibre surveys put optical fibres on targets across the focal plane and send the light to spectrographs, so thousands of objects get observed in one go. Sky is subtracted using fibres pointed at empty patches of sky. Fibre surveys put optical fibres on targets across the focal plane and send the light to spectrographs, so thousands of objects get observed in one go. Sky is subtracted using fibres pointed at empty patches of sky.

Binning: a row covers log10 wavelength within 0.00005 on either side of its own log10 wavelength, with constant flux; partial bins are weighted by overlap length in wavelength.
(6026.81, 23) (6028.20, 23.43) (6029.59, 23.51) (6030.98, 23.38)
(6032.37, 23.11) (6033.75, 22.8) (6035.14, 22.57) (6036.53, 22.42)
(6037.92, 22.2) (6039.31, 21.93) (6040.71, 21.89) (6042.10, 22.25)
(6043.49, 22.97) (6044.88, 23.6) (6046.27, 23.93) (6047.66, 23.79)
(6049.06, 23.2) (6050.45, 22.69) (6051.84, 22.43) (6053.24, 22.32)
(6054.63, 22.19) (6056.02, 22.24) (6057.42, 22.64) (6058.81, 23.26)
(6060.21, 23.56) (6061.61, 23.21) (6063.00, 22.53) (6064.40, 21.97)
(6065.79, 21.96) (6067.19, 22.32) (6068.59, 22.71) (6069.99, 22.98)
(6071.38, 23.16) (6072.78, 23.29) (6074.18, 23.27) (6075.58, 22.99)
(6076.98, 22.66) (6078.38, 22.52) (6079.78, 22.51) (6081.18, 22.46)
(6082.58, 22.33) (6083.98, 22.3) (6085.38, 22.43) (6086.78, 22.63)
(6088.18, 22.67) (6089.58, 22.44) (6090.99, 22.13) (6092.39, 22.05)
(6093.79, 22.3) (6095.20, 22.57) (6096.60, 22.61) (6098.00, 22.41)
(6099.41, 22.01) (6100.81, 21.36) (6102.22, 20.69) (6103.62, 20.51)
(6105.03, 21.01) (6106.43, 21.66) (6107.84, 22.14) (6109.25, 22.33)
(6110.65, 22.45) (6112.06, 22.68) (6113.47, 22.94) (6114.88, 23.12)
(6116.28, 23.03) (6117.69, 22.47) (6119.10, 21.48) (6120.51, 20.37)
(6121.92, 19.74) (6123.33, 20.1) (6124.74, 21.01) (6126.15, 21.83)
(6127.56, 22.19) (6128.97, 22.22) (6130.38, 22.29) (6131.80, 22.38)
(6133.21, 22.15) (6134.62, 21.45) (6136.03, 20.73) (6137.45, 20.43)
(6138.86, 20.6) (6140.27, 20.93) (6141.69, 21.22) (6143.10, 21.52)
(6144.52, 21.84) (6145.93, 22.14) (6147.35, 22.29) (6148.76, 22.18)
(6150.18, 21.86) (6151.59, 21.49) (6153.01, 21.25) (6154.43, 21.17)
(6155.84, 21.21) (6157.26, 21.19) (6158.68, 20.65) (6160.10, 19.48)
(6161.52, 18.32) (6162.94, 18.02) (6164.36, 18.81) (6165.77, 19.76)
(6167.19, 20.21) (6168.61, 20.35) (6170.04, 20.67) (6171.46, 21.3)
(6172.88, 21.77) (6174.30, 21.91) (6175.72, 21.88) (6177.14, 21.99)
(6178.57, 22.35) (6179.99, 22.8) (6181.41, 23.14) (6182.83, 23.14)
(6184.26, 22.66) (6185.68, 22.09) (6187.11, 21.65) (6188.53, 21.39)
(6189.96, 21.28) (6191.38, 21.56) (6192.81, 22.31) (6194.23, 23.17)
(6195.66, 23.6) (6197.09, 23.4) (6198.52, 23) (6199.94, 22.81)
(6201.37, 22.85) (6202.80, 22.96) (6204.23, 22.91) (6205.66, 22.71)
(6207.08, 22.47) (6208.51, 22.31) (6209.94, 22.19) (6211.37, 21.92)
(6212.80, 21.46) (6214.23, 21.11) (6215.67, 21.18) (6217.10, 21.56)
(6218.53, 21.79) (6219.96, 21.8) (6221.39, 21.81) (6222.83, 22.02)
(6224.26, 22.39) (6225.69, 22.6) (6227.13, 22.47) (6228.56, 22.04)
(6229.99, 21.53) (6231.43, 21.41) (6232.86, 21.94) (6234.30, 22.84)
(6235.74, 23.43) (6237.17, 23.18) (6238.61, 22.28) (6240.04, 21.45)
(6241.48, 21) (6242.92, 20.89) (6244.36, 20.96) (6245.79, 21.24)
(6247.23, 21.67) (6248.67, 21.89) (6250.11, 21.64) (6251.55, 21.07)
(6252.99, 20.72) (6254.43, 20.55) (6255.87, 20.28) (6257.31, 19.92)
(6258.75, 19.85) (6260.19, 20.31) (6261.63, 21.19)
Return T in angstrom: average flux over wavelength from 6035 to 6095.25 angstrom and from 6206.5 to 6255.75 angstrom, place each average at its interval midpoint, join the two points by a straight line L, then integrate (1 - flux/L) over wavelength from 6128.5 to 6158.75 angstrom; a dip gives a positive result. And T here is 1.0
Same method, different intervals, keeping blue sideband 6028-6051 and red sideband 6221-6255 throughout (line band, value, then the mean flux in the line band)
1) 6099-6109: 0.5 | 21.4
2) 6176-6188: -0.2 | 22.4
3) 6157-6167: 1.3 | 19.4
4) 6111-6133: 0.6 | 21.9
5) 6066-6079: -0.1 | 22.8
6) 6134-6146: 0.6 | 21.2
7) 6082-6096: 0.2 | 22.4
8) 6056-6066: 0.0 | 22.7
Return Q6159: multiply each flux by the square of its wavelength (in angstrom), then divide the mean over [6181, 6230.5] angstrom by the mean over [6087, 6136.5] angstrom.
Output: 1.05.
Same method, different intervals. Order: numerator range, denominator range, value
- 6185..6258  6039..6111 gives 1.02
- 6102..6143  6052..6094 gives 0.97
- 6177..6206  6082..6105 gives 1.06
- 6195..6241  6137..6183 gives 1.07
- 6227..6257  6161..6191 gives 1.04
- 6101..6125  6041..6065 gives 0.97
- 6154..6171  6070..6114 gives 0.92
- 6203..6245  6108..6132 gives 1.04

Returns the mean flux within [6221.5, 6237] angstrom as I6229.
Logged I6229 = 22.3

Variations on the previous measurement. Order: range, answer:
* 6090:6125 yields 21.8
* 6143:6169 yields 20.7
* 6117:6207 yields 21.6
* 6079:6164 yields 21.6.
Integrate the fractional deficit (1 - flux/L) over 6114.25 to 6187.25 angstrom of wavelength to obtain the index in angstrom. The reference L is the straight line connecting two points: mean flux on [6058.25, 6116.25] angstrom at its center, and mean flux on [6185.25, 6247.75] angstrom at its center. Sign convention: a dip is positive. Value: 3.0 angstrom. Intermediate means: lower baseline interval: 22.4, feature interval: 21.4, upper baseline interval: 22.1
